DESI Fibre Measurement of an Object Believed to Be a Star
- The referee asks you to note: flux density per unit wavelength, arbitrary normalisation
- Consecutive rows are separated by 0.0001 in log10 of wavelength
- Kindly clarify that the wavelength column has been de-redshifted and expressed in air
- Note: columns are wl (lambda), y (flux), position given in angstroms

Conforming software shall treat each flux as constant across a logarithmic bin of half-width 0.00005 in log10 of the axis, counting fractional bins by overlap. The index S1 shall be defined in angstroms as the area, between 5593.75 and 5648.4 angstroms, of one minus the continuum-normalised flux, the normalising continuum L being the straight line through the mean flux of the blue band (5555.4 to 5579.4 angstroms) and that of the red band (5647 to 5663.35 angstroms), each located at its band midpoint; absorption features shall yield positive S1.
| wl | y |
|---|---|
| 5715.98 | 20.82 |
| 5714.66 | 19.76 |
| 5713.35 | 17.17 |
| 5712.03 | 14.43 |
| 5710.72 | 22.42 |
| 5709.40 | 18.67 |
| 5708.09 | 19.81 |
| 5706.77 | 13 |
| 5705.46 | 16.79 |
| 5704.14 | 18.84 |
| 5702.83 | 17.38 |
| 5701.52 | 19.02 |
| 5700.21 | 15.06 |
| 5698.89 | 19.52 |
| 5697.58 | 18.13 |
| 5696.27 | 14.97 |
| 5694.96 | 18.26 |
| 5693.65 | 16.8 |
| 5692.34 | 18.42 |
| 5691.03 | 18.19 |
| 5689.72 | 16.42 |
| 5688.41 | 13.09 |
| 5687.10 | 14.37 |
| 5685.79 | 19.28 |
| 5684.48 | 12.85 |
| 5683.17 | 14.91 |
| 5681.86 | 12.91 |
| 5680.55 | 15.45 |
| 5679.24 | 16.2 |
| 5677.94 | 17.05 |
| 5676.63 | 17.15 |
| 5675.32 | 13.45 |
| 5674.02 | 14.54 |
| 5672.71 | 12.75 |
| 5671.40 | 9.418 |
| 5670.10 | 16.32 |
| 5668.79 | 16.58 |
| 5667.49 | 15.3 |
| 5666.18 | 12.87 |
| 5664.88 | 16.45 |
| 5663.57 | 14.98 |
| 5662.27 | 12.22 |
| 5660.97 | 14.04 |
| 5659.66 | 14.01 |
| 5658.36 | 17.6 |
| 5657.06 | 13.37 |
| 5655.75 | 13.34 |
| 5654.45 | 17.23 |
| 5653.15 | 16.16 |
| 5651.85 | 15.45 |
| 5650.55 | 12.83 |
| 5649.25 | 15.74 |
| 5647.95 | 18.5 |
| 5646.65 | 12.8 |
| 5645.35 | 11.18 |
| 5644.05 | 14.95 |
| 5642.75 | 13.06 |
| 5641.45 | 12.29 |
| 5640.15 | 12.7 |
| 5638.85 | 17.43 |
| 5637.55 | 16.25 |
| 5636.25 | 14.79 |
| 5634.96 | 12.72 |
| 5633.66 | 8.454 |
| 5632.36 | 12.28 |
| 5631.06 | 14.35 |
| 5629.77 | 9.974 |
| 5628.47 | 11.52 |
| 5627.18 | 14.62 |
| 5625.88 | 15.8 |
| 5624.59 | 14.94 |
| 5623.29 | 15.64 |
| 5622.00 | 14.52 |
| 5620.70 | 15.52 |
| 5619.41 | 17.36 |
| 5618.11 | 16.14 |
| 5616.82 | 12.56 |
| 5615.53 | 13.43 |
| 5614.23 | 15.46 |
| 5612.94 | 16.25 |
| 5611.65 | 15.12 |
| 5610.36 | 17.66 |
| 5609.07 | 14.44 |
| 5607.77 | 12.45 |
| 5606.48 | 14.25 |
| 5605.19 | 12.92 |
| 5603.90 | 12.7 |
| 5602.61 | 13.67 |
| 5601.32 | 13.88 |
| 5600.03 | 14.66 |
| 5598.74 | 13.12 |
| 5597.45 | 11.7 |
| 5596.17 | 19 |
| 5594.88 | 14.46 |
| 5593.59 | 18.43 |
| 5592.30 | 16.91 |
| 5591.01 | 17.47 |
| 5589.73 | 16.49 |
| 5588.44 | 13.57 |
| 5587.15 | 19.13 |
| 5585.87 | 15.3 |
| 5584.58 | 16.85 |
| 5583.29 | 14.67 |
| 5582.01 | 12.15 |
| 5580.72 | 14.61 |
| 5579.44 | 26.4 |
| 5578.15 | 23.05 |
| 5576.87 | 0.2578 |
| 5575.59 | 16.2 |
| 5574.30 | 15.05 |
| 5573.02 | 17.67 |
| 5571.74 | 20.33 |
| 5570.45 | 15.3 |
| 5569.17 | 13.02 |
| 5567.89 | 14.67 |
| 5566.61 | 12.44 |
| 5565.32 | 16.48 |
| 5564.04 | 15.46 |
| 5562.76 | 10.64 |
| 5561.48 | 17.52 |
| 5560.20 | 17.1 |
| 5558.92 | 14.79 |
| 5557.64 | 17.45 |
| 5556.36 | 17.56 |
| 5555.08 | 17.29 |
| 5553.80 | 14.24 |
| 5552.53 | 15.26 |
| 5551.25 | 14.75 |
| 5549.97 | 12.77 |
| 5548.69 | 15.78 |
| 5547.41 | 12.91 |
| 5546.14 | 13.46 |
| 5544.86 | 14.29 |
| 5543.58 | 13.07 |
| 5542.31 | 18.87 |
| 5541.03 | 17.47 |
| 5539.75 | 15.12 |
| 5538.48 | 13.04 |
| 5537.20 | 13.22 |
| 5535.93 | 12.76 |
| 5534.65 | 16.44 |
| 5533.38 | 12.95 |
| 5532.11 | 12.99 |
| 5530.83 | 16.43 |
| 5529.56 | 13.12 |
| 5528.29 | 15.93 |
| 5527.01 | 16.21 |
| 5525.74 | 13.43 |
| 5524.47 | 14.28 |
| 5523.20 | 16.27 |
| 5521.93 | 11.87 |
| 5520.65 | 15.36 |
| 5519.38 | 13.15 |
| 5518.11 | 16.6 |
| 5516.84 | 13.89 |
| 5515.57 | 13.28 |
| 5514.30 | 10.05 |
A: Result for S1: 3.7 angstroms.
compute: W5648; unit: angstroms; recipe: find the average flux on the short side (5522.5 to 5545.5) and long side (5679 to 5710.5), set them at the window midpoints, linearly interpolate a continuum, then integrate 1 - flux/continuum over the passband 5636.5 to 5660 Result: 2.0 angstroms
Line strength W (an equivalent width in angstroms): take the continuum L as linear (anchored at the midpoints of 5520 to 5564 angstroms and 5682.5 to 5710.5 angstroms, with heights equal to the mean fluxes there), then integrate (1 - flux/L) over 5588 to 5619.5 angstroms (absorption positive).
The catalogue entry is 1.5 angstroms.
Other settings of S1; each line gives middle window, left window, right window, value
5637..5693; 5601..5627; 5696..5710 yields 4.8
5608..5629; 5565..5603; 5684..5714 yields 1.3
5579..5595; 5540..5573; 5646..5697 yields -1.3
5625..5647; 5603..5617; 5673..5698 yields 2.4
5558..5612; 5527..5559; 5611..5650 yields -2.7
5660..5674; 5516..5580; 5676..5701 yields 1.7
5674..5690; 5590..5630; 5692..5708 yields 1.5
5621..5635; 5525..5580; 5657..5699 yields 1.9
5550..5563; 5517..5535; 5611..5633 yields -1.0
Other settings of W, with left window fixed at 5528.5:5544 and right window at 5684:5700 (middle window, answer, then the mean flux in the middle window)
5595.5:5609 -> 1.45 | 13.9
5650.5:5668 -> 1.62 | 14.8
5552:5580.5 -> -1.39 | 15.8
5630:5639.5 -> 1.41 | 13.6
